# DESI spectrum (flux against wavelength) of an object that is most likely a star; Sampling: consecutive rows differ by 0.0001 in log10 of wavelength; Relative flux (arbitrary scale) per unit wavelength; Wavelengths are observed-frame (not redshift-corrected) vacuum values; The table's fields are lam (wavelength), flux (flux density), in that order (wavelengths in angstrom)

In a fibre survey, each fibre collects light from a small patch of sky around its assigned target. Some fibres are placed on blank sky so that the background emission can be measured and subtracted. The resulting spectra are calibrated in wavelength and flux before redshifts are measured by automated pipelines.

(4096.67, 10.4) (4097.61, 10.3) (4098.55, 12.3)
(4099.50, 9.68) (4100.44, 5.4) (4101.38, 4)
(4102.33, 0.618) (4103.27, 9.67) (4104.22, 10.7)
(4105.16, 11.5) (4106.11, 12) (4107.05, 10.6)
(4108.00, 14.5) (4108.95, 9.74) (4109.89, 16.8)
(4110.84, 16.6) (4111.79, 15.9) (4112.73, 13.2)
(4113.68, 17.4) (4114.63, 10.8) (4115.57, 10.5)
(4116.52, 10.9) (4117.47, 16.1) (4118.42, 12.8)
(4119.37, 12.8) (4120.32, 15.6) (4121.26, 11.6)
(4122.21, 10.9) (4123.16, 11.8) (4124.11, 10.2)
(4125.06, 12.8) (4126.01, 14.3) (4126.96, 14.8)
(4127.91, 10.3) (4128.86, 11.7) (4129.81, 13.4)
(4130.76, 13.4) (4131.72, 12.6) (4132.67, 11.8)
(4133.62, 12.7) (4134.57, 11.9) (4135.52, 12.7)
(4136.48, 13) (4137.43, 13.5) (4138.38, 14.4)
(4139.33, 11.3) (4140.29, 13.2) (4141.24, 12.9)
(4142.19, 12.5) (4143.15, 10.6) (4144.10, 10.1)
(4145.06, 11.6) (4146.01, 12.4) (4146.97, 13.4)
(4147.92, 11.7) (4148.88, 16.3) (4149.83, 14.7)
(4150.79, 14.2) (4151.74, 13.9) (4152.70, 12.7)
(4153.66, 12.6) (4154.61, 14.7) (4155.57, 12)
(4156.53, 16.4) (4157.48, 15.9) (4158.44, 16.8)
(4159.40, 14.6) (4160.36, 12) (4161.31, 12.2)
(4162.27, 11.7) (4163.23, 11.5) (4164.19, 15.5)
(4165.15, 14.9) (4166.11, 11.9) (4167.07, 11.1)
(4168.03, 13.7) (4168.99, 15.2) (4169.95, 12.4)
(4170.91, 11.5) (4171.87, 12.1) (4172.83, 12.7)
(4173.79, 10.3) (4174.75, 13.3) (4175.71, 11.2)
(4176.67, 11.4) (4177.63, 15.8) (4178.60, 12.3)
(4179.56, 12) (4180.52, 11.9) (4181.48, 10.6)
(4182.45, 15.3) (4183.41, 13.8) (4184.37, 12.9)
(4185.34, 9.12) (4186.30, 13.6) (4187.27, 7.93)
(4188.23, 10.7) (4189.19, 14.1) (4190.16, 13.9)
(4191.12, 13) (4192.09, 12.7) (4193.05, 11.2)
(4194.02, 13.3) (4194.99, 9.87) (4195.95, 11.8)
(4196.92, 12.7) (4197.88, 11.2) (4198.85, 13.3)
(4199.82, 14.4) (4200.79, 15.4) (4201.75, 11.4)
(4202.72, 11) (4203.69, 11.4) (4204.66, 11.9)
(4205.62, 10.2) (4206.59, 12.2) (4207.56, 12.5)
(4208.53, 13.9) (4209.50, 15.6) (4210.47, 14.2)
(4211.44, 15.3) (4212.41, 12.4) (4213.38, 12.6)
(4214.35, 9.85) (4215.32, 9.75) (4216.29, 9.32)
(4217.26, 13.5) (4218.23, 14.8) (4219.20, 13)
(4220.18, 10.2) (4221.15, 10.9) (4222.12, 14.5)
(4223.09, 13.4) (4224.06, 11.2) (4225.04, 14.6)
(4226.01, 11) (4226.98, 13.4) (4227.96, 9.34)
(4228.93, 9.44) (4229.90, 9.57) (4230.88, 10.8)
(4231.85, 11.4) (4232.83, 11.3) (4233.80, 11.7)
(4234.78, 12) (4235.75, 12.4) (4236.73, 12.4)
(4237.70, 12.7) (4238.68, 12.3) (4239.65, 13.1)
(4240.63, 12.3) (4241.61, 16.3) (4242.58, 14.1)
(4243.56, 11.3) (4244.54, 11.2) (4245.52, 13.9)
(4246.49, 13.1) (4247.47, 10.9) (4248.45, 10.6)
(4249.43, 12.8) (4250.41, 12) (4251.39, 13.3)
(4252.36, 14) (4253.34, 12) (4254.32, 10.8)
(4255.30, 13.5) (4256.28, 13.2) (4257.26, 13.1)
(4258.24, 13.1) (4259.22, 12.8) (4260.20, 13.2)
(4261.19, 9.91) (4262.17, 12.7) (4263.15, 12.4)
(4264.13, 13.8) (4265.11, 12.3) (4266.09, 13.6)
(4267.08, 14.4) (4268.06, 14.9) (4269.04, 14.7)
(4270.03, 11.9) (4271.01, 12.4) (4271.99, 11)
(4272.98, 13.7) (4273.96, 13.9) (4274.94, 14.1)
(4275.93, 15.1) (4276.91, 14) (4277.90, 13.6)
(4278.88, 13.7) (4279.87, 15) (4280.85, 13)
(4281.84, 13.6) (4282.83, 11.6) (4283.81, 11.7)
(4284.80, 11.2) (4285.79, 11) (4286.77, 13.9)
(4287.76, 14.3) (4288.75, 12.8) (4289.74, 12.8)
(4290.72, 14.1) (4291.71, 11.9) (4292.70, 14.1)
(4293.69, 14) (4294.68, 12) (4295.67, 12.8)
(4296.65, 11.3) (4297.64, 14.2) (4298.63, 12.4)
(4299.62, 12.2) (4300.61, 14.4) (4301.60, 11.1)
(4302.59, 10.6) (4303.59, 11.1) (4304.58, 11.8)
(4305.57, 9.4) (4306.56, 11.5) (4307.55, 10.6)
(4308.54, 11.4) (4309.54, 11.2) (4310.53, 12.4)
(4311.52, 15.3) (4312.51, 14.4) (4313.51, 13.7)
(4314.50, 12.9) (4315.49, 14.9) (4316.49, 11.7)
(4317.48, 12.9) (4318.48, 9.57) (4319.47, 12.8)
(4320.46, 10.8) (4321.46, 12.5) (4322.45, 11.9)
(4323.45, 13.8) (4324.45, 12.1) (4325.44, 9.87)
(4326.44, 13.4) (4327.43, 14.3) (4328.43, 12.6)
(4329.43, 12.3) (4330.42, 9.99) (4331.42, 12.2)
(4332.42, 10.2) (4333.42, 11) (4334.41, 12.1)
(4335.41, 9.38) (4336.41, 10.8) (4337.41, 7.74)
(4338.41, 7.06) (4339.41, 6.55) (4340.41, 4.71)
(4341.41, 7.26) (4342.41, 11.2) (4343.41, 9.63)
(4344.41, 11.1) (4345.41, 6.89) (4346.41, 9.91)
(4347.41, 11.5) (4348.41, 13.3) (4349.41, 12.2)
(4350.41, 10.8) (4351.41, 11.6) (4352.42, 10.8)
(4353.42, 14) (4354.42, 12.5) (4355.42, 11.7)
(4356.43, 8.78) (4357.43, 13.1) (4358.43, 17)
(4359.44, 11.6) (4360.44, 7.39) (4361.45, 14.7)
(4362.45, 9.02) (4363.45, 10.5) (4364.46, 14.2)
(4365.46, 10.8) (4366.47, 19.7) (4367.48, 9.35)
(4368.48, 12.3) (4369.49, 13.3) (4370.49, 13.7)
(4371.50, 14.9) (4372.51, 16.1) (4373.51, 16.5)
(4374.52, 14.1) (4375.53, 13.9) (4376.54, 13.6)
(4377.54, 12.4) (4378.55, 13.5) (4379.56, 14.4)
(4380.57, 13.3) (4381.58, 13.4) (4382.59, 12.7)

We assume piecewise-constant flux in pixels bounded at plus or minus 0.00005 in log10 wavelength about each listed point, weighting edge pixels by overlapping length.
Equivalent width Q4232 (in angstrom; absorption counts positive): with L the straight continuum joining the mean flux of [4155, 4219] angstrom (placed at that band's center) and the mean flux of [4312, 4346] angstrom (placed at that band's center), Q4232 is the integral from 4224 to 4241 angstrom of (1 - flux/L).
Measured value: 0.6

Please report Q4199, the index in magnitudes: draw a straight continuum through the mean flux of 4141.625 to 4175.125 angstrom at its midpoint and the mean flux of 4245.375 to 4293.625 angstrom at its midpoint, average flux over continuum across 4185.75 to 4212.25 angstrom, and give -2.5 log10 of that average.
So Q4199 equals 0.045 mag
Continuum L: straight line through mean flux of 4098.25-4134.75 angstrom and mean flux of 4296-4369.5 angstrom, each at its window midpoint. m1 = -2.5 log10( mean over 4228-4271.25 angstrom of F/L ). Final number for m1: -0.07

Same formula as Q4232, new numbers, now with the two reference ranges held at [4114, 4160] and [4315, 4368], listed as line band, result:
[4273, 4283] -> -1.71 angstrom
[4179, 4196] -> 0.60 angstrom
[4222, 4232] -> 0.51 angstrom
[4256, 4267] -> -0.79 angstrom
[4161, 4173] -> -0.09 angstrom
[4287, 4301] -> -1.71 angstrom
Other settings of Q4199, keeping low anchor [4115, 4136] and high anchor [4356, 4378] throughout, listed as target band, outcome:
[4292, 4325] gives 0.05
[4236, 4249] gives 0.01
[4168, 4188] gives 0.03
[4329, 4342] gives 0.36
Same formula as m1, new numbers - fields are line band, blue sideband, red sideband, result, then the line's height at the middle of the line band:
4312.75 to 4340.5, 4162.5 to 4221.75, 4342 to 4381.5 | 0.103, 12.5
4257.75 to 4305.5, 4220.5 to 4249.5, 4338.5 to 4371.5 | -0.096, 11.8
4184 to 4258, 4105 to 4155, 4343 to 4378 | 0.038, 12.7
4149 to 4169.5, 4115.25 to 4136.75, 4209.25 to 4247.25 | -0.108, 12.5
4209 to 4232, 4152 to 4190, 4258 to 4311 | 0.060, 12.8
